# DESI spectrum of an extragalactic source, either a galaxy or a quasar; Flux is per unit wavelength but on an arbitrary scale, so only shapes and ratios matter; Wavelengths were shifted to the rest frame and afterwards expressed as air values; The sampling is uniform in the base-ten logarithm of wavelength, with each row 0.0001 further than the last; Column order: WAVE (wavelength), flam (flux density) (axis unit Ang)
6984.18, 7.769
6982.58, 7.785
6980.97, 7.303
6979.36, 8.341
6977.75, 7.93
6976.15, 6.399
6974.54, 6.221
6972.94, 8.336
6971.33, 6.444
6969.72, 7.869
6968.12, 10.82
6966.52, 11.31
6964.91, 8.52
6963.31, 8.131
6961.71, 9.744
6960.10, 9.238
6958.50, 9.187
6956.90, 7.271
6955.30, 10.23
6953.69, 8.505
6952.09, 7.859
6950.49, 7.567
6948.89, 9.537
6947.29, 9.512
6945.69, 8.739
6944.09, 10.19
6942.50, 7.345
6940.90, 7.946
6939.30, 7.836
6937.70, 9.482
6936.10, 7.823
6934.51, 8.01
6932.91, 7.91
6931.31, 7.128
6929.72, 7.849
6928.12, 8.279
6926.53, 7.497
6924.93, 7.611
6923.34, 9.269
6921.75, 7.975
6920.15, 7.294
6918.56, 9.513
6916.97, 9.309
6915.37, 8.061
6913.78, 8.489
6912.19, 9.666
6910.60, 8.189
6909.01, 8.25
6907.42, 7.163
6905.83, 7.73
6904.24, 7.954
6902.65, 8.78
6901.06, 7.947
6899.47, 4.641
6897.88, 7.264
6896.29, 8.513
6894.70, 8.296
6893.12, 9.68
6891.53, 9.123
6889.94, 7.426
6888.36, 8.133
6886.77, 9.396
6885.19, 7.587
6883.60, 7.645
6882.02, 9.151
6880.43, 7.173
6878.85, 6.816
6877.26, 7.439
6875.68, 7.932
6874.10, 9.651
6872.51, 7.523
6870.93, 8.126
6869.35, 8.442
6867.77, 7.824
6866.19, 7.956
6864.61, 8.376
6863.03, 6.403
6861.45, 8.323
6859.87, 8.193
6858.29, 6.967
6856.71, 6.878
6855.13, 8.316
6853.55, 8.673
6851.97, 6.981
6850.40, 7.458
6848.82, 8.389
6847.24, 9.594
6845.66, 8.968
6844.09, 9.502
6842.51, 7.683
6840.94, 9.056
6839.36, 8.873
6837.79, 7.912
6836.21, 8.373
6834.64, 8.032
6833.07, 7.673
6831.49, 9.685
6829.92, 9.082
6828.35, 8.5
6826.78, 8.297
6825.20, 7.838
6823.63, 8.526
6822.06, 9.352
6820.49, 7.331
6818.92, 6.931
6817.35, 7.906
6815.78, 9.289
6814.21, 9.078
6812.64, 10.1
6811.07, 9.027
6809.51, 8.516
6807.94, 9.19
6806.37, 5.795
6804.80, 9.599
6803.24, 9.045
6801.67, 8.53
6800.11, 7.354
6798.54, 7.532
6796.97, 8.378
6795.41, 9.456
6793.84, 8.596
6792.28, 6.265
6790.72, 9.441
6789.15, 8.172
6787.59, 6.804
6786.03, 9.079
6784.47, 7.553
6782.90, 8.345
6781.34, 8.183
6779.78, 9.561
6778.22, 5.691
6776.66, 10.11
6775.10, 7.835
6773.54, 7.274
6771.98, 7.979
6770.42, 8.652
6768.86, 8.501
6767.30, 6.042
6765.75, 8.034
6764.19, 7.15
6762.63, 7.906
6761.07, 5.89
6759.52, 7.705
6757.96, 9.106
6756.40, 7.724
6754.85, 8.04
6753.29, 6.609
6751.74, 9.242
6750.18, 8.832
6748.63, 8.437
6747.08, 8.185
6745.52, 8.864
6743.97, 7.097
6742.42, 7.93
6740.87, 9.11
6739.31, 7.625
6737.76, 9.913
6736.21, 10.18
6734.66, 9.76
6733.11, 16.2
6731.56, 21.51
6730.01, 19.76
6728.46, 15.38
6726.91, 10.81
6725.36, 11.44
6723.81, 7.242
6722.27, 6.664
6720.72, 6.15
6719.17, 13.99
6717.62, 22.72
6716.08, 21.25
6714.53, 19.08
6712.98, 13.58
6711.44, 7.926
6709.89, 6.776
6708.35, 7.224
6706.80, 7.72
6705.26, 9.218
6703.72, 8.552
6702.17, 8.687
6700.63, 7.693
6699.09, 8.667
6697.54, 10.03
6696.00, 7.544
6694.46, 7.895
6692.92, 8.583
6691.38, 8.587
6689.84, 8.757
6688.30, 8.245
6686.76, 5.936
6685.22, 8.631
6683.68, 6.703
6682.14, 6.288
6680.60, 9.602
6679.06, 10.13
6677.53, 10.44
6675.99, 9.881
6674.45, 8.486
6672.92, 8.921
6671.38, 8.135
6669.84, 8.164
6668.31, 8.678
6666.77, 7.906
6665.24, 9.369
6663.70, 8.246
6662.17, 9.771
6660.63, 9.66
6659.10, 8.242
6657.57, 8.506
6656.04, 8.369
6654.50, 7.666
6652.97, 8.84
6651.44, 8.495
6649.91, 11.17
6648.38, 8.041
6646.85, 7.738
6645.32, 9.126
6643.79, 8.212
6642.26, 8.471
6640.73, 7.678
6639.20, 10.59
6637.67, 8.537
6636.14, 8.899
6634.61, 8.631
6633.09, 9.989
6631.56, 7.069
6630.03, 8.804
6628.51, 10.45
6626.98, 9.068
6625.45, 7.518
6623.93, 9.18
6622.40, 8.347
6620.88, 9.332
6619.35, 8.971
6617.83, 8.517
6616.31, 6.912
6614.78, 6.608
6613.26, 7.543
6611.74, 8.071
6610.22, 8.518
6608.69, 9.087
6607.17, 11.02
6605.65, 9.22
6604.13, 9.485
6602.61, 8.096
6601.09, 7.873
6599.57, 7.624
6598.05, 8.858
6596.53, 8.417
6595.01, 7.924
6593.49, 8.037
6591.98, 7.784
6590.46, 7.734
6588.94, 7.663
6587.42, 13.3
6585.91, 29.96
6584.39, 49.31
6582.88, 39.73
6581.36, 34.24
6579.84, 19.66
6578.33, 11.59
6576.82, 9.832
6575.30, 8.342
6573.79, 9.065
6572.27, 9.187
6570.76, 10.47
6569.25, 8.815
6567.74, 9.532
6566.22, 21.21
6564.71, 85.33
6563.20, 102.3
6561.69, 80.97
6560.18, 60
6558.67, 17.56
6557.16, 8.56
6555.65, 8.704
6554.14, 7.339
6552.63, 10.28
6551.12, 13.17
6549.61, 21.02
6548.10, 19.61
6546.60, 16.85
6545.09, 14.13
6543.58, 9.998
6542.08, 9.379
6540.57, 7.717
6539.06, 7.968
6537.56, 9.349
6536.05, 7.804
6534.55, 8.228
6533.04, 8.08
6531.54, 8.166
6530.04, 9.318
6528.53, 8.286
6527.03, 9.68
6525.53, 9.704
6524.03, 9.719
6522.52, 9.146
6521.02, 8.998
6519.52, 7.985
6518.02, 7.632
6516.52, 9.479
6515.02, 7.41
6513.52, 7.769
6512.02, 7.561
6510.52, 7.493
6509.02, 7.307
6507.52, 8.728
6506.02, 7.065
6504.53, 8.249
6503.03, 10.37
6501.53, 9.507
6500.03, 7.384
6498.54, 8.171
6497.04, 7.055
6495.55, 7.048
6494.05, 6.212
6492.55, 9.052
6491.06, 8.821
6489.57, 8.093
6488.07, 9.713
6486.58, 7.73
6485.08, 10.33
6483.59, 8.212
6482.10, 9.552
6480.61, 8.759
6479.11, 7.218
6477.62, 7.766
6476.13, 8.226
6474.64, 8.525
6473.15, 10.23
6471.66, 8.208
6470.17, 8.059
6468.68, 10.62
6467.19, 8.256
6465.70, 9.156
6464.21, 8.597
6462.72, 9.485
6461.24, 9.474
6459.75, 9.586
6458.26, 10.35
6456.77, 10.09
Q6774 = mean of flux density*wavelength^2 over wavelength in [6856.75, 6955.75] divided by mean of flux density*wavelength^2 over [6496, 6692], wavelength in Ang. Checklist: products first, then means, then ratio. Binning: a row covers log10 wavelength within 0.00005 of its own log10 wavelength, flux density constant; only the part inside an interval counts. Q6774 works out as 0.7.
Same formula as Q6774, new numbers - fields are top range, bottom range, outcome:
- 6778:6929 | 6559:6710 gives 0.68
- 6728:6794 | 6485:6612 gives 0.66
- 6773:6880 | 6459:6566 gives 0.67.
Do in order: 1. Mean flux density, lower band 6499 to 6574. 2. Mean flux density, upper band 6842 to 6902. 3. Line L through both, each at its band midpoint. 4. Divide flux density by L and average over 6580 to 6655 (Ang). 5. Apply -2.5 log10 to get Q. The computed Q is 0.26 mag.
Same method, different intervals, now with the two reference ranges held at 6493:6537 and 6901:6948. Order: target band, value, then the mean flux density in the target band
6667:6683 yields -0.07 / 8.83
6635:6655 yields -0.06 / 8.74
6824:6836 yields -0.02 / 8.44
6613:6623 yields 0.03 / 8.05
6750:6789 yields 0.05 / 7.9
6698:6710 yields 0.01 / 8.19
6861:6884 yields 0.05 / 7.92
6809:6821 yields -0.03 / 8.55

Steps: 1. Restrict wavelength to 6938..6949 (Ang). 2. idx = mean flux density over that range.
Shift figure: 8.71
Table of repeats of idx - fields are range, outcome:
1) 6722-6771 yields 9.58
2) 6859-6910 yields 7.96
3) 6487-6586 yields 15.9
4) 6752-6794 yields 7.87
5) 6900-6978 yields 8.36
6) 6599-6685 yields 8.66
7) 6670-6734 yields 10.5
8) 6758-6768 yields 7.28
